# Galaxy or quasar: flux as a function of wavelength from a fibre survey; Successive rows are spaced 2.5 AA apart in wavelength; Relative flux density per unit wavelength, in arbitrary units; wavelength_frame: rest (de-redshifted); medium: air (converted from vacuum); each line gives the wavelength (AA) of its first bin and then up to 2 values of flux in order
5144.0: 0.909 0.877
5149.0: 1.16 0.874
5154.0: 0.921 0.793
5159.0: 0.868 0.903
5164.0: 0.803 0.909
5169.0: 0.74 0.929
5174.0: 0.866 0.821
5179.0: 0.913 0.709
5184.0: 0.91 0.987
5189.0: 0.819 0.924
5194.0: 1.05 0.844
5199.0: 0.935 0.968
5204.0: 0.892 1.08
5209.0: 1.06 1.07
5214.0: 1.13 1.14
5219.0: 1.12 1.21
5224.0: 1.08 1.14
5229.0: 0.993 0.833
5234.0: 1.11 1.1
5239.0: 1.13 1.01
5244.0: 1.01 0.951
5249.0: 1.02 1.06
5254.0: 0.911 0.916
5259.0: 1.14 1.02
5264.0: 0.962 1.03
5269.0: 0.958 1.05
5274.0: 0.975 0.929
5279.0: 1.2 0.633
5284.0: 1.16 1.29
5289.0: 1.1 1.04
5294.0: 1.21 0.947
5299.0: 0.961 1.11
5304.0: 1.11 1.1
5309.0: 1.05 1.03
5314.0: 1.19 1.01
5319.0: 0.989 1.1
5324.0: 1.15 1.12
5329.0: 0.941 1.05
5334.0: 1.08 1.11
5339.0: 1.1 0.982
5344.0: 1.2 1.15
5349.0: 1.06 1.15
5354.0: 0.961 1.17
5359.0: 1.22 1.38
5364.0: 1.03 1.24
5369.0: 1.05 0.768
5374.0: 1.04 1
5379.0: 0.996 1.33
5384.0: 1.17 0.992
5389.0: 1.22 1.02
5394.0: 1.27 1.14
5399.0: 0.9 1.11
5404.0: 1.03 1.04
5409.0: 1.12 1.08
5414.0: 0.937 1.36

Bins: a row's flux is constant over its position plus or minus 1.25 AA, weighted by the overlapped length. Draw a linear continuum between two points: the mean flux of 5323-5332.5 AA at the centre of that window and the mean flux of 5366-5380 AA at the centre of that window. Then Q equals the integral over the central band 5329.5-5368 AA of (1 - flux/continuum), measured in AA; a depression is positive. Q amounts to -3.2 AA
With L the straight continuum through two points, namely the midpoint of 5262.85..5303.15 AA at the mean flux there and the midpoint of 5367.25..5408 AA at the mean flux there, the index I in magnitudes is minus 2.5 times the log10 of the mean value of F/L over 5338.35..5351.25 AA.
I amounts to -0.047 mag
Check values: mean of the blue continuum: 1.04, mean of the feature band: 1.1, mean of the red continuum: 1.07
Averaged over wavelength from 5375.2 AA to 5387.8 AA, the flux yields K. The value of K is 1.1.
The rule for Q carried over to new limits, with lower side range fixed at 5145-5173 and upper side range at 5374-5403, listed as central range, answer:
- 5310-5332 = -0.6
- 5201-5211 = -0.8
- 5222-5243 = -2.2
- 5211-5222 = -2.2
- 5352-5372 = -0.8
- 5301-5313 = -0.6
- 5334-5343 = -0.1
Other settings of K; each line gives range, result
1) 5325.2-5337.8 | 1.06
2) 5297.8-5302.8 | 1.04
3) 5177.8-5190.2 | 0.868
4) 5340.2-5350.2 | 1.1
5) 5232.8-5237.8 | 1.11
